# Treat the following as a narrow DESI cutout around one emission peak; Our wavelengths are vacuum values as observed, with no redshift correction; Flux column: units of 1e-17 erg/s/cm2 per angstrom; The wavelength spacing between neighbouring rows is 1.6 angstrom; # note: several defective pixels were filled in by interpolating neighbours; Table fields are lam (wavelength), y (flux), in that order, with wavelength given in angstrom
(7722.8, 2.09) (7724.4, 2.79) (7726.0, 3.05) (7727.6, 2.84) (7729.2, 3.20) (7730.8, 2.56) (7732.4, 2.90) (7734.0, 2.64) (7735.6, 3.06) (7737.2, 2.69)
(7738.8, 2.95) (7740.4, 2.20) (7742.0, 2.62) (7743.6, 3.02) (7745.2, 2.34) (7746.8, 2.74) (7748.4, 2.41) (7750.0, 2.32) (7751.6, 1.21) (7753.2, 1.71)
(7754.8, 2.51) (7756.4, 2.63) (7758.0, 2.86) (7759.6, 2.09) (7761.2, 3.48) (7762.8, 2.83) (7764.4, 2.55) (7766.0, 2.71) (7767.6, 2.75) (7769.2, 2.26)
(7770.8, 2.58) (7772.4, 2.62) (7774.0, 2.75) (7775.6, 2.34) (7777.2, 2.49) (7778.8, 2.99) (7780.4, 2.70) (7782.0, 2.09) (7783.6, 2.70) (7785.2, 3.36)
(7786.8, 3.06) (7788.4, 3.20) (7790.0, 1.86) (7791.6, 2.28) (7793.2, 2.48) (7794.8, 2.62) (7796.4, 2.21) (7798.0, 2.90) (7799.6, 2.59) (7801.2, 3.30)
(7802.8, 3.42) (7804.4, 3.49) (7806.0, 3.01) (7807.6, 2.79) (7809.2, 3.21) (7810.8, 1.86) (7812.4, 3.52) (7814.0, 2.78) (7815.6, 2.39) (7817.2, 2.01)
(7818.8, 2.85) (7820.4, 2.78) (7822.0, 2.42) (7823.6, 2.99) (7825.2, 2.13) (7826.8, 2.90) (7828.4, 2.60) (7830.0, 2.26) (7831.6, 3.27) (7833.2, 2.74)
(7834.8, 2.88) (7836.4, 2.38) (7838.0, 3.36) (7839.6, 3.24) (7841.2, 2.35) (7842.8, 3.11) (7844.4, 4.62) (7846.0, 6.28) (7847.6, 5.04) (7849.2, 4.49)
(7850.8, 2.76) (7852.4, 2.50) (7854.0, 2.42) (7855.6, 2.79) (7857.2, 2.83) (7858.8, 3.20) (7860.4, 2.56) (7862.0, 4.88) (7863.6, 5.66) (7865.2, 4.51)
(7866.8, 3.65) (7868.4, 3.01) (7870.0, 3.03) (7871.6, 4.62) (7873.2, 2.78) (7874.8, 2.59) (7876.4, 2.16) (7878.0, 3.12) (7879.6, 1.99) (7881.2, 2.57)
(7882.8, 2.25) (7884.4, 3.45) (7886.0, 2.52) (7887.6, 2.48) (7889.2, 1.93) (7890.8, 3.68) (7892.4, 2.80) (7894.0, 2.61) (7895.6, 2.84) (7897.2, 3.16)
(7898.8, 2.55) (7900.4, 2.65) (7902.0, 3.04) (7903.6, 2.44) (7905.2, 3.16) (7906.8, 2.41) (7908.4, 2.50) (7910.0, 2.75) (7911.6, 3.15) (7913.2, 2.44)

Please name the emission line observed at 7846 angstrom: [S II] 6716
